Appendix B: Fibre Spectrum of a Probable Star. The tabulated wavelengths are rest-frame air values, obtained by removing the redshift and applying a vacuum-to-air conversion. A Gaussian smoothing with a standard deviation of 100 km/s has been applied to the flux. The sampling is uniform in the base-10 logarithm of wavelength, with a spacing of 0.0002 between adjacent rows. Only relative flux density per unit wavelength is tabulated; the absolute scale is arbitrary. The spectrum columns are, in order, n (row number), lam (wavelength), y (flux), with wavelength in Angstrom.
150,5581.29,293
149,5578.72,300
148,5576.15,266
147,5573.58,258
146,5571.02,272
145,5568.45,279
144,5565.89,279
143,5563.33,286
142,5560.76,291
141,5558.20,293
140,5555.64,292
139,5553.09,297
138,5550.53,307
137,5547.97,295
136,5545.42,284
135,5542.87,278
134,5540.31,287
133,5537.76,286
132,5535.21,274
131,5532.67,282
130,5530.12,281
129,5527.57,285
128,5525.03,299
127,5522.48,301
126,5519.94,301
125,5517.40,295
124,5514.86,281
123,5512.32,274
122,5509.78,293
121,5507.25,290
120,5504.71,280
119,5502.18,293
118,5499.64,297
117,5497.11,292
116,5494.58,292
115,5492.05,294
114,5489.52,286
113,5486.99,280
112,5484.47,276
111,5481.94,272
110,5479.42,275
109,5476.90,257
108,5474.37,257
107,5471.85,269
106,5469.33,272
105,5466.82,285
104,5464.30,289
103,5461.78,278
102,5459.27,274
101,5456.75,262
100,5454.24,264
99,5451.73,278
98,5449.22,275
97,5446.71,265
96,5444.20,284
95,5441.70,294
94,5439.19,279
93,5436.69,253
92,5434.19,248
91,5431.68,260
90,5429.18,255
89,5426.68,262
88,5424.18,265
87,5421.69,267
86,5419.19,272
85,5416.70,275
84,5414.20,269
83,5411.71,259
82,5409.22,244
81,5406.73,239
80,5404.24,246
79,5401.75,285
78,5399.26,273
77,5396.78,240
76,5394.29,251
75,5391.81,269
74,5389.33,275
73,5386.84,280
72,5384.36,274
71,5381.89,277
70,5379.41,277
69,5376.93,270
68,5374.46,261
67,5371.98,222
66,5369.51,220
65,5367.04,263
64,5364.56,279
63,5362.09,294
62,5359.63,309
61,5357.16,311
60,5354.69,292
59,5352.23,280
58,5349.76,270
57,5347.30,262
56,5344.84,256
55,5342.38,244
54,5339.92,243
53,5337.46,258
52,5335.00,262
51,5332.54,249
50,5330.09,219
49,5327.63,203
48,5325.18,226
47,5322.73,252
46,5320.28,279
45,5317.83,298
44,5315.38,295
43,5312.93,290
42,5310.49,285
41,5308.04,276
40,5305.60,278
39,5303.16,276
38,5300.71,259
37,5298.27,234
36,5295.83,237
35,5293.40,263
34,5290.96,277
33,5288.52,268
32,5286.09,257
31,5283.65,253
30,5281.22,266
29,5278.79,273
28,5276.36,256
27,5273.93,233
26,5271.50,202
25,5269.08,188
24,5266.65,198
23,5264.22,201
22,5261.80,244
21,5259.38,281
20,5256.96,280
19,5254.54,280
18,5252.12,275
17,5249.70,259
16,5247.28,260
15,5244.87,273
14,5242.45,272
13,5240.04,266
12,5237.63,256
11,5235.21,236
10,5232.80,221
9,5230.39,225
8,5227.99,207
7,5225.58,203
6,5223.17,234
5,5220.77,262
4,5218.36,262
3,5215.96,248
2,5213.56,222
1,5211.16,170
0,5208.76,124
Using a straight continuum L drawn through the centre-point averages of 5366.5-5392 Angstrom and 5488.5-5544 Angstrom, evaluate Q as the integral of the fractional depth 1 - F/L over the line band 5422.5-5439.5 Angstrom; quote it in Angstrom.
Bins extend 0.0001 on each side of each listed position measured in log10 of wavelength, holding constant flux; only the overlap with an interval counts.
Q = 0.8 Angstrom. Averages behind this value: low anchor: 262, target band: 260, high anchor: 288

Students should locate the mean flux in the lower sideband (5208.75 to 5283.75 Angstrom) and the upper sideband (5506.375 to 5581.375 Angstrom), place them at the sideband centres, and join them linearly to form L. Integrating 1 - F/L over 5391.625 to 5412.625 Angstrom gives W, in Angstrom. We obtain 0.7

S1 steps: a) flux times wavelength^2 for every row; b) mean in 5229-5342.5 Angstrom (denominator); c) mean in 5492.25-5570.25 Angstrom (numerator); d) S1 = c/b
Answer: 1.25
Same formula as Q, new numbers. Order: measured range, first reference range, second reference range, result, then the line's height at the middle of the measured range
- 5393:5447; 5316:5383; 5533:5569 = 1.7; 271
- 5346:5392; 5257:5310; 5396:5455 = -2.5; 259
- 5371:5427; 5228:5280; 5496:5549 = 1.1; 269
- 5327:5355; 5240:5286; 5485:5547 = 0.9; 262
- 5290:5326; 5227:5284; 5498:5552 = -2.0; 254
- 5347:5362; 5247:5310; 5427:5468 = -1.6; 261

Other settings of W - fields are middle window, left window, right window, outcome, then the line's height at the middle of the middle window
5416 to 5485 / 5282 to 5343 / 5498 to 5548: 2.0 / 278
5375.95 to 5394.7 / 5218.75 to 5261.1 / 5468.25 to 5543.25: -0.2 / 269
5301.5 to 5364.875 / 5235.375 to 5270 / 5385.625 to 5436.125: -2.8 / 257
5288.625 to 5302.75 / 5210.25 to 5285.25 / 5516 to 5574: -0.4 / 250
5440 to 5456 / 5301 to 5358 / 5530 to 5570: 0.0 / 277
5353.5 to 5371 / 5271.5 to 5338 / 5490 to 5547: -0.9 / 267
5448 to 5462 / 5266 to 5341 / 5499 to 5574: 0.2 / 276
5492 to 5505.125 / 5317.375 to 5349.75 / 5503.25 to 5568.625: -0.5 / 281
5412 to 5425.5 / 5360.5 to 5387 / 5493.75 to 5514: 0.2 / 273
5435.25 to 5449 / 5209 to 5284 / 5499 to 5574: -0.1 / 272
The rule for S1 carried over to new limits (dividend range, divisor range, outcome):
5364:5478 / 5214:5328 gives 1.11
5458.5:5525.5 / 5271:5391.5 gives 1.14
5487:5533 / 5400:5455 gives 1.12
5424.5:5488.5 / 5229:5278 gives 1.19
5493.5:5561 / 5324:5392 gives 1.17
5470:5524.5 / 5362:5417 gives 1.13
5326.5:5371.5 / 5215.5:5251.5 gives 1.11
